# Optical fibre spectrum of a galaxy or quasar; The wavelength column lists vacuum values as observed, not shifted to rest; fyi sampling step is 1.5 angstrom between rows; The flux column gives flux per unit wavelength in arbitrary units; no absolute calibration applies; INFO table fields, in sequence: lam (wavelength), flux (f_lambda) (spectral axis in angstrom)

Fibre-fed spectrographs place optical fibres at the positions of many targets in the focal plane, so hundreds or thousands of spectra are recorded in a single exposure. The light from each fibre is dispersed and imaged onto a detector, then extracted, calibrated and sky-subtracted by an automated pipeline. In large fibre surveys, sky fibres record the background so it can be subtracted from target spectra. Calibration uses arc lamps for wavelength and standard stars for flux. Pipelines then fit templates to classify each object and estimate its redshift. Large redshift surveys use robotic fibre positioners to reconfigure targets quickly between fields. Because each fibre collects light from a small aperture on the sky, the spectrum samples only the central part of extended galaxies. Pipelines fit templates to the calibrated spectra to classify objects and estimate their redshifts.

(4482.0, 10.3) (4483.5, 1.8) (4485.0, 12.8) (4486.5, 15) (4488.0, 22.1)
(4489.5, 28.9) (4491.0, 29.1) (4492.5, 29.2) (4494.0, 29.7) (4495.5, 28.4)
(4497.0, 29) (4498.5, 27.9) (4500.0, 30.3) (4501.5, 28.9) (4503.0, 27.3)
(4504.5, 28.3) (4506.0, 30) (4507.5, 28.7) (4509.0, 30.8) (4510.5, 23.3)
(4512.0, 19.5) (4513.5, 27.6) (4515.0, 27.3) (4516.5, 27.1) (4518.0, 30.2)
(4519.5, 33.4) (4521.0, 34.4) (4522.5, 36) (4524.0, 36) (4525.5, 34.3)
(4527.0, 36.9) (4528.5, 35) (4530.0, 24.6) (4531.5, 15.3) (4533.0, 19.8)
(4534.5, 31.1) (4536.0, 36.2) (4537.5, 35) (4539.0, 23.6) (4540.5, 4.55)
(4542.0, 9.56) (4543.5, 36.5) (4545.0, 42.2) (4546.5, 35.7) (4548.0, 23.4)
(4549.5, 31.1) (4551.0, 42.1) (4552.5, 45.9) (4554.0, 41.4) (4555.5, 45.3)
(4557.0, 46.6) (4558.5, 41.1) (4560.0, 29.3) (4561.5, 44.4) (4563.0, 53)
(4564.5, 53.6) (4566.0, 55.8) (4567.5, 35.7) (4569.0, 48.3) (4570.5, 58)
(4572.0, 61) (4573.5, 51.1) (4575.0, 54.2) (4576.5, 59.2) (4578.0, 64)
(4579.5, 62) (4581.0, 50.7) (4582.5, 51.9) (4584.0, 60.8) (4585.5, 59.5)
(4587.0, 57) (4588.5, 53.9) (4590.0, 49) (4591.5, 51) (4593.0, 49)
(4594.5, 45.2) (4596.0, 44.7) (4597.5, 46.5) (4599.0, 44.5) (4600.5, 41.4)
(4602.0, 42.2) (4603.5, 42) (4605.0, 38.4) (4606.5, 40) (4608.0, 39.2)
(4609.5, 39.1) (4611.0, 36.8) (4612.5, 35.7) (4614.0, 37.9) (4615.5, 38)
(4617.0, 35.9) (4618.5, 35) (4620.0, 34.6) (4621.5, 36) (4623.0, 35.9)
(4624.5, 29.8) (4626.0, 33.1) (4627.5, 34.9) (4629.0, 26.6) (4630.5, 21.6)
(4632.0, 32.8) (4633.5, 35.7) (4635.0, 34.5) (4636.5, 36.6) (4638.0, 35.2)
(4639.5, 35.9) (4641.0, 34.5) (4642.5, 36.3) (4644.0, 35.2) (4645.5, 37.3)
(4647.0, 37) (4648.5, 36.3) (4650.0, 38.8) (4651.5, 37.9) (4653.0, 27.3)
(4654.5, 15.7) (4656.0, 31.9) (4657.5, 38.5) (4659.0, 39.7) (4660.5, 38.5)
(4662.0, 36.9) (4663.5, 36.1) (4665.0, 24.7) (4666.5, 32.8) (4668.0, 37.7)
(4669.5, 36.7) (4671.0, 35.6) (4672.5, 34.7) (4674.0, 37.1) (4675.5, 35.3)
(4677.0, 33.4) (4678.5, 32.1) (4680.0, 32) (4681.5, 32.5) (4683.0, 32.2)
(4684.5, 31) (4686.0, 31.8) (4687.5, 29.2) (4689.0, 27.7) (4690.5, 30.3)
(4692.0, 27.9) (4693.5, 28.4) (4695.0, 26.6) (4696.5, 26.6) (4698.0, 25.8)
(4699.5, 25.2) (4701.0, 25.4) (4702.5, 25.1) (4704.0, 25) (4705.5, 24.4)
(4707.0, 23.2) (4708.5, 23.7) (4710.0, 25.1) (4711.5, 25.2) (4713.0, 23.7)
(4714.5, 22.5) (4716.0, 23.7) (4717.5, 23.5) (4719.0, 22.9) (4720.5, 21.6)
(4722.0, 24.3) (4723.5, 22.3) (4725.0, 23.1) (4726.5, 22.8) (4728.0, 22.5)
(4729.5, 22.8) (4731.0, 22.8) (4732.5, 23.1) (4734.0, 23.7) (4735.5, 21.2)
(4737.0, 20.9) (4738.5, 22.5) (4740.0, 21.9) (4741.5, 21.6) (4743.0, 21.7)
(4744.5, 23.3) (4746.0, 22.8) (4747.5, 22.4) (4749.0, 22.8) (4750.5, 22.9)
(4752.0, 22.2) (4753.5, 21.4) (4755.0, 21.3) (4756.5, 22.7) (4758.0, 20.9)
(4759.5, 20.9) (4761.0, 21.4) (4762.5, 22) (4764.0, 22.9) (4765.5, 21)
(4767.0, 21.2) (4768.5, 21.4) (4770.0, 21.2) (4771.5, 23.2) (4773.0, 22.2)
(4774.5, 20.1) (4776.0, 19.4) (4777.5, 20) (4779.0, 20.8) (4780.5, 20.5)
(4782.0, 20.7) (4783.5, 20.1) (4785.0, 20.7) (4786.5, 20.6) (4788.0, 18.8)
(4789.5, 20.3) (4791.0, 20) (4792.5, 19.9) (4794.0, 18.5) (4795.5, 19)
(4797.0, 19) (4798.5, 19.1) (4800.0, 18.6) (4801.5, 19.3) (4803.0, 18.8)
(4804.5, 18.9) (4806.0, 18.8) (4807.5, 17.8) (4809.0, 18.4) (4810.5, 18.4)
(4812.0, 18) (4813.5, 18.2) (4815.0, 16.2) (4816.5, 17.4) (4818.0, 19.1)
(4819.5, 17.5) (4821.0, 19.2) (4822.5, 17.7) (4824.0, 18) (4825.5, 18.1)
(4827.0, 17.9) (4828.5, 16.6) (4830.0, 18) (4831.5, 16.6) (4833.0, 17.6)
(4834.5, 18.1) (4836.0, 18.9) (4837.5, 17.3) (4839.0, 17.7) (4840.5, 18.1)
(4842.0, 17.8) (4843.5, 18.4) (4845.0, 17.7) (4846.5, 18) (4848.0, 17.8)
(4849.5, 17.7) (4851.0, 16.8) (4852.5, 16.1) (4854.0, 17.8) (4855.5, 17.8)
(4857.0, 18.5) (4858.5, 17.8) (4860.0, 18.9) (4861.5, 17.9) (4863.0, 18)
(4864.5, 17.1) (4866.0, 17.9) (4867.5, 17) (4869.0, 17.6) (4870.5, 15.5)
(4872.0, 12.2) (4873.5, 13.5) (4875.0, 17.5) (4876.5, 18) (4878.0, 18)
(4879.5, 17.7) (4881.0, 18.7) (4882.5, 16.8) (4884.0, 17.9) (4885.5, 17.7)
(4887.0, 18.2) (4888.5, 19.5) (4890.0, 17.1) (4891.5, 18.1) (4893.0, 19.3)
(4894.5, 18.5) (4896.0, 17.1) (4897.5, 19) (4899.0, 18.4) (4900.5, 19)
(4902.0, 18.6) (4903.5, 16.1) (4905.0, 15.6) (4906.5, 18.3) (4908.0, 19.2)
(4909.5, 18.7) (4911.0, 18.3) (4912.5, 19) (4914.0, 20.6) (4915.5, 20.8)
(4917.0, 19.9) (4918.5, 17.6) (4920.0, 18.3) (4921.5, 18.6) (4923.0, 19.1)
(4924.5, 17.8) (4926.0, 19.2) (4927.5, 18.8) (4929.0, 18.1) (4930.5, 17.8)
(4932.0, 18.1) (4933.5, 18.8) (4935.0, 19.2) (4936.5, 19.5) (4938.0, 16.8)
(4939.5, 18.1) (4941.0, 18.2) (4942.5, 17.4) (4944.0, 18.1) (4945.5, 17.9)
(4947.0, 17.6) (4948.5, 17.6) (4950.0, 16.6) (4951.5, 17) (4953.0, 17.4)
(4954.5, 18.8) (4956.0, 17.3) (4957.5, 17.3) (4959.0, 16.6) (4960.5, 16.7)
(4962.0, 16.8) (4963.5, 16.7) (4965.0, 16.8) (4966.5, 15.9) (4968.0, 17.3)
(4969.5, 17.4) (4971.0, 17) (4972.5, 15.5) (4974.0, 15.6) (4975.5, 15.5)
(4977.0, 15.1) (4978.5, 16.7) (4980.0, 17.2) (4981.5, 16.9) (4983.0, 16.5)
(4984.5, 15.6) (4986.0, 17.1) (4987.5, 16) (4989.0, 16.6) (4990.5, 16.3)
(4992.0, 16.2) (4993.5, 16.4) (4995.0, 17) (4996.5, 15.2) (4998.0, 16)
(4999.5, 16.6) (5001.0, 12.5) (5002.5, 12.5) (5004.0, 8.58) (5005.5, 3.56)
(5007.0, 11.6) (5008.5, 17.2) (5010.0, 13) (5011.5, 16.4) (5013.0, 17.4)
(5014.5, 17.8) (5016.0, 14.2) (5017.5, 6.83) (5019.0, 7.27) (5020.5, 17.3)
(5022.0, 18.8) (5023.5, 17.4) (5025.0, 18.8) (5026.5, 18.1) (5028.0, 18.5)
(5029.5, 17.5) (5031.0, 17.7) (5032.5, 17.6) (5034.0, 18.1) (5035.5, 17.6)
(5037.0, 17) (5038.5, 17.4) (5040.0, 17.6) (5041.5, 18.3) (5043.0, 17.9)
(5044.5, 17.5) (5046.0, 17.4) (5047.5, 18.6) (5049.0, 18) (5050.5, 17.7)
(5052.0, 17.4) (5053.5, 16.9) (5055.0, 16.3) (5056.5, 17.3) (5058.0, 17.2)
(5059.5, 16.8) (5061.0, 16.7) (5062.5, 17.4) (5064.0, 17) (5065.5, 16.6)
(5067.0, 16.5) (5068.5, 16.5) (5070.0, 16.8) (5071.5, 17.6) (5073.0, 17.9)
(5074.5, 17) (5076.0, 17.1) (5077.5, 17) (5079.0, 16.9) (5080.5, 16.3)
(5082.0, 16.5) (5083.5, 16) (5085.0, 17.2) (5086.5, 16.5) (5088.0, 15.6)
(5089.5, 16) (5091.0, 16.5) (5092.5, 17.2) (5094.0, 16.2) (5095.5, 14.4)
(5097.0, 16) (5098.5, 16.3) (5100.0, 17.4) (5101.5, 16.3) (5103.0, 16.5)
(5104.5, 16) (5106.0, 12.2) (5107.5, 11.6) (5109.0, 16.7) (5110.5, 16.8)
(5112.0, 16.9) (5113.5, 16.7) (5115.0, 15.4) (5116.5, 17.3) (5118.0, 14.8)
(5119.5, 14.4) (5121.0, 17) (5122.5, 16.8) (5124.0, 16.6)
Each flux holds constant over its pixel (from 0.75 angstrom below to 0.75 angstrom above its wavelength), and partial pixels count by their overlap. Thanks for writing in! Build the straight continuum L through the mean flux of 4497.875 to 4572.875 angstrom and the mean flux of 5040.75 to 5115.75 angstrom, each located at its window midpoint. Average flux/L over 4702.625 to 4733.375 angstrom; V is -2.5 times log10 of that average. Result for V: 0.20 mag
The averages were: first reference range 34.1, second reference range 16.6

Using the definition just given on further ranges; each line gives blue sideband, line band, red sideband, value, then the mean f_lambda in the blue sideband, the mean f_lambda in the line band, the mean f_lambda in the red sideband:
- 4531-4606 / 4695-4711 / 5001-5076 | 0.382 mag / 43.4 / 25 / 16.2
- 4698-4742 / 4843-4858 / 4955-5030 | 0.116 mag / 23.4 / 17.6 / 15.6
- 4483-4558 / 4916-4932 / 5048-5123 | 0.086 mag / 29.1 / 18.5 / 16.4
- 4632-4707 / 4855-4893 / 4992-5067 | 0.301 mag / 32.2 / 17.4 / 16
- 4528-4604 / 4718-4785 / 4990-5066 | 0.415 mag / 42.9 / 21.9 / 16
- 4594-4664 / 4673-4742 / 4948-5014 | 0.216 mag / 36.2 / 26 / 15.8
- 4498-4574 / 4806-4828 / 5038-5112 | 0.363 mag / 34.4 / 18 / 16.7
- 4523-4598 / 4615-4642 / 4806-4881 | 0.085 mag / 42.4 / 33.7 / 17.6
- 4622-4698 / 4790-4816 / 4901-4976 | 0.325 mag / 32.9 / 18.6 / 17.8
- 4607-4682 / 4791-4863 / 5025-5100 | 0.430 mag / 34.5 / 18.1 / 17.1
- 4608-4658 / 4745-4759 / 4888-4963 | 0.243 mag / 34.2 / 22.2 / 18.2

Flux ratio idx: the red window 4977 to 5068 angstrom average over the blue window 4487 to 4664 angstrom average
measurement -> 0.43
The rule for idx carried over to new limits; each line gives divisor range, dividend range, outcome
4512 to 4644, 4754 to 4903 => 0.48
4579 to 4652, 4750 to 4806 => 0.51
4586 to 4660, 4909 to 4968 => 0.48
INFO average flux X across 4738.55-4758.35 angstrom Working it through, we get 22.2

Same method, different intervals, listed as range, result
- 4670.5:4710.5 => 29.1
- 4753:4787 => 21.2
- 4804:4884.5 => 17.6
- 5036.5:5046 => 17.6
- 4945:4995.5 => 16.7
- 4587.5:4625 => 41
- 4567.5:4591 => 55.3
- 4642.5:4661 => 34.5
